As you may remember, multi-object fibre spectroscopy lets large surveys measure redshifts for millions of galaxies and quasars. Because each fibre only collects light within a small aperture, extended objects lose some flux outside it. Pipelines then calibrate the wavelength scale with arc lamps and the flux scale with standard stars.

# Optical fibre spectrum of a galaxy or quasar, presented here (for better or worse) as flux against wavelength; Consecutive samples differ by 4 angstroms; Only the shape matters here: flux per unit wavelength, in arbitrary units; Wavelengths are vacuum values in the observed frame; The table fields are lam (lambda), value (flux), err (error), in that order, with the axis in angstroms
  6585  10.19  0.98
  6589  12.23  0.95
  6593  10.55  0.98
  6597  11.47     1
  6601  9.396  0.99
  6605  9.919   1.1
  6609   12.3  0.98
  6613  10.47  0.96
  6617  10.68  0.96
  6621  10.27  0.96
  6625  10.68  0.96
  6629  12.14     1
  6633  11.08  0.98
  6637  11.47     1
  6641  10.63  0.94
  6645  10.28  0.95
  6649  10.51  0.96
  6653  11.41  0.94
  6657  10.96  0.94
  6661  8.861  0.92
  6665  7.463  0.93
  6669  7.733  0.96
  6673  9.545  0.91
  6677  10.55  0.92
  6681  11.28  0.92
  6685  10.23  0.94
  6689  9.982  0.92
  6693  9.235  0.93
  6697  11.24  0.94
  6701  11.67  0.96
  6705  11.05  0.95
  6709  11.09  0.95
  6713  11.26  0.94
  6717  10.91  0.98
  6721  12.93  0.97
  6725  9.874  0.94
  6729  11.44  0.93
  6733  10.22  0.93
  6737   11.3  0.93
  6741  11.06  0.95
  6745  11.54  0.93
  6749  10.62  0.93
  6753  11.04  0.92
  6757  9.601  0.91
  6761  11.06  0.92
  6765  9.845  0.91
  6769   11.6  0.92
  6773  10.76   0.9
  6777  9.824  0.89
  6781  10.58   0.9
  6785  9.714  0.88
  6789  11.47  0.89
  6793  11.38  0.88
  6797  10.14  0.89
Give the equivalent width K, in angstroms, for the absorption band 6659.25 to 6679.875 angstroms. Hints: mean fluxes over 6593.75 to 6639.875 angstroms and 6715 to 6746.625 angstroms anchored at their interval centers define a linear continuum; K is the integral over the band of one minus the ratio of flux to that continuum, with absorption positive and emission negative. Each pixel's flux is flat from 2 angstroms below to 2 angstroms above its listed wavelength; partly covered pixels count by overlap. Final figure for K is 3.9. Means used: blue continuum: 10.9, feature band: 8.93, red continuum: 11.2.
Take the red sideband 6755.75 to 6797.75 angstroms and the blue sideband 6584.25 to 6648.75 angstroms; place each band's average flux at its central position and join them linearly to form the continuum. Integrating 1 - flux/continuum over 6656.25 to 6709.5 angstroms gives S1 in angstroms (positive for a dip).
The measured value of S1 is 3.6 angstroms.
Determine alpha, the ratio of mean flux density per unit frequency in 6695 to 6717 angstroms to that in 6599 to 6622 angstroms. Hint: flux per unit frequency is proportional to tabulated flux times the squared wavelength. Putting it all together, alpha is 1.10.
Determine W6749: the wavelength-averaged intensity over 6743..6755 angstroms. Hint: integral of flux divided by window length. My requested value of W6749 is 11.1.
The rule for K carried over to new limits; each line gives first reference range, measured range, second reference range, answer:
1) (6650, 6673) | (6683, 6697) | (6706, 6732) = 0.4 angstroms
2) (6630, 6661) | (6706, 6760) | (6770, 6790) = -2.0 angstroms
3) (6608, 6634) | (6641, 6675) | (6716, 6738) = 4.3 angstroms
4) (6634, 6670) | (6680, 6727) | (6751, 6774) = -2.6 angstroms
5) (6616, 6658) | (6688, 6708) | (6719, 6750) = 0.7 angstroms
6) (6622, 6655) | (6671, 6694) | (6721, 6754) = 1.7 angstroms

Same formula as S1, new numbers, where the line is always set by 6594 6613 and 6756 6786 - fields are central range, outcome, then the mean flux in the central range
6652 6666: 1.2 angstroms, 9.71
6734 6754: -1.1 angstroms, 11.1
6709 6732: -1.5 angstroms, 11.2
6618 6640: -0.8 angstroms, 11.1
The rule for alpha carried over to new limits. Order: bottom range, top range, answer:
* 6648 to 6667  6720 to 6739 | 1.15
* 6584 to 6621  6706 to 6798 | 1.05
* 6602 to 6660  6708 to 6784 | 1.03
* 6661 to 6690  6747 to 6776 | 1.15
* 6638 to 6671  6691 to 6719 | 1.13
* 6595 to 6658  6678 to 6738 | 1.03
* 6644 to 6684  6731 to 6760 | 1.12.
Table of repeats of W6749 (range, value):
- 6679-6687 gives 10.8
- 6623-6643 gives 11.2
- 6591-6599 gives 11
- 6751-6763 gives 10.6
